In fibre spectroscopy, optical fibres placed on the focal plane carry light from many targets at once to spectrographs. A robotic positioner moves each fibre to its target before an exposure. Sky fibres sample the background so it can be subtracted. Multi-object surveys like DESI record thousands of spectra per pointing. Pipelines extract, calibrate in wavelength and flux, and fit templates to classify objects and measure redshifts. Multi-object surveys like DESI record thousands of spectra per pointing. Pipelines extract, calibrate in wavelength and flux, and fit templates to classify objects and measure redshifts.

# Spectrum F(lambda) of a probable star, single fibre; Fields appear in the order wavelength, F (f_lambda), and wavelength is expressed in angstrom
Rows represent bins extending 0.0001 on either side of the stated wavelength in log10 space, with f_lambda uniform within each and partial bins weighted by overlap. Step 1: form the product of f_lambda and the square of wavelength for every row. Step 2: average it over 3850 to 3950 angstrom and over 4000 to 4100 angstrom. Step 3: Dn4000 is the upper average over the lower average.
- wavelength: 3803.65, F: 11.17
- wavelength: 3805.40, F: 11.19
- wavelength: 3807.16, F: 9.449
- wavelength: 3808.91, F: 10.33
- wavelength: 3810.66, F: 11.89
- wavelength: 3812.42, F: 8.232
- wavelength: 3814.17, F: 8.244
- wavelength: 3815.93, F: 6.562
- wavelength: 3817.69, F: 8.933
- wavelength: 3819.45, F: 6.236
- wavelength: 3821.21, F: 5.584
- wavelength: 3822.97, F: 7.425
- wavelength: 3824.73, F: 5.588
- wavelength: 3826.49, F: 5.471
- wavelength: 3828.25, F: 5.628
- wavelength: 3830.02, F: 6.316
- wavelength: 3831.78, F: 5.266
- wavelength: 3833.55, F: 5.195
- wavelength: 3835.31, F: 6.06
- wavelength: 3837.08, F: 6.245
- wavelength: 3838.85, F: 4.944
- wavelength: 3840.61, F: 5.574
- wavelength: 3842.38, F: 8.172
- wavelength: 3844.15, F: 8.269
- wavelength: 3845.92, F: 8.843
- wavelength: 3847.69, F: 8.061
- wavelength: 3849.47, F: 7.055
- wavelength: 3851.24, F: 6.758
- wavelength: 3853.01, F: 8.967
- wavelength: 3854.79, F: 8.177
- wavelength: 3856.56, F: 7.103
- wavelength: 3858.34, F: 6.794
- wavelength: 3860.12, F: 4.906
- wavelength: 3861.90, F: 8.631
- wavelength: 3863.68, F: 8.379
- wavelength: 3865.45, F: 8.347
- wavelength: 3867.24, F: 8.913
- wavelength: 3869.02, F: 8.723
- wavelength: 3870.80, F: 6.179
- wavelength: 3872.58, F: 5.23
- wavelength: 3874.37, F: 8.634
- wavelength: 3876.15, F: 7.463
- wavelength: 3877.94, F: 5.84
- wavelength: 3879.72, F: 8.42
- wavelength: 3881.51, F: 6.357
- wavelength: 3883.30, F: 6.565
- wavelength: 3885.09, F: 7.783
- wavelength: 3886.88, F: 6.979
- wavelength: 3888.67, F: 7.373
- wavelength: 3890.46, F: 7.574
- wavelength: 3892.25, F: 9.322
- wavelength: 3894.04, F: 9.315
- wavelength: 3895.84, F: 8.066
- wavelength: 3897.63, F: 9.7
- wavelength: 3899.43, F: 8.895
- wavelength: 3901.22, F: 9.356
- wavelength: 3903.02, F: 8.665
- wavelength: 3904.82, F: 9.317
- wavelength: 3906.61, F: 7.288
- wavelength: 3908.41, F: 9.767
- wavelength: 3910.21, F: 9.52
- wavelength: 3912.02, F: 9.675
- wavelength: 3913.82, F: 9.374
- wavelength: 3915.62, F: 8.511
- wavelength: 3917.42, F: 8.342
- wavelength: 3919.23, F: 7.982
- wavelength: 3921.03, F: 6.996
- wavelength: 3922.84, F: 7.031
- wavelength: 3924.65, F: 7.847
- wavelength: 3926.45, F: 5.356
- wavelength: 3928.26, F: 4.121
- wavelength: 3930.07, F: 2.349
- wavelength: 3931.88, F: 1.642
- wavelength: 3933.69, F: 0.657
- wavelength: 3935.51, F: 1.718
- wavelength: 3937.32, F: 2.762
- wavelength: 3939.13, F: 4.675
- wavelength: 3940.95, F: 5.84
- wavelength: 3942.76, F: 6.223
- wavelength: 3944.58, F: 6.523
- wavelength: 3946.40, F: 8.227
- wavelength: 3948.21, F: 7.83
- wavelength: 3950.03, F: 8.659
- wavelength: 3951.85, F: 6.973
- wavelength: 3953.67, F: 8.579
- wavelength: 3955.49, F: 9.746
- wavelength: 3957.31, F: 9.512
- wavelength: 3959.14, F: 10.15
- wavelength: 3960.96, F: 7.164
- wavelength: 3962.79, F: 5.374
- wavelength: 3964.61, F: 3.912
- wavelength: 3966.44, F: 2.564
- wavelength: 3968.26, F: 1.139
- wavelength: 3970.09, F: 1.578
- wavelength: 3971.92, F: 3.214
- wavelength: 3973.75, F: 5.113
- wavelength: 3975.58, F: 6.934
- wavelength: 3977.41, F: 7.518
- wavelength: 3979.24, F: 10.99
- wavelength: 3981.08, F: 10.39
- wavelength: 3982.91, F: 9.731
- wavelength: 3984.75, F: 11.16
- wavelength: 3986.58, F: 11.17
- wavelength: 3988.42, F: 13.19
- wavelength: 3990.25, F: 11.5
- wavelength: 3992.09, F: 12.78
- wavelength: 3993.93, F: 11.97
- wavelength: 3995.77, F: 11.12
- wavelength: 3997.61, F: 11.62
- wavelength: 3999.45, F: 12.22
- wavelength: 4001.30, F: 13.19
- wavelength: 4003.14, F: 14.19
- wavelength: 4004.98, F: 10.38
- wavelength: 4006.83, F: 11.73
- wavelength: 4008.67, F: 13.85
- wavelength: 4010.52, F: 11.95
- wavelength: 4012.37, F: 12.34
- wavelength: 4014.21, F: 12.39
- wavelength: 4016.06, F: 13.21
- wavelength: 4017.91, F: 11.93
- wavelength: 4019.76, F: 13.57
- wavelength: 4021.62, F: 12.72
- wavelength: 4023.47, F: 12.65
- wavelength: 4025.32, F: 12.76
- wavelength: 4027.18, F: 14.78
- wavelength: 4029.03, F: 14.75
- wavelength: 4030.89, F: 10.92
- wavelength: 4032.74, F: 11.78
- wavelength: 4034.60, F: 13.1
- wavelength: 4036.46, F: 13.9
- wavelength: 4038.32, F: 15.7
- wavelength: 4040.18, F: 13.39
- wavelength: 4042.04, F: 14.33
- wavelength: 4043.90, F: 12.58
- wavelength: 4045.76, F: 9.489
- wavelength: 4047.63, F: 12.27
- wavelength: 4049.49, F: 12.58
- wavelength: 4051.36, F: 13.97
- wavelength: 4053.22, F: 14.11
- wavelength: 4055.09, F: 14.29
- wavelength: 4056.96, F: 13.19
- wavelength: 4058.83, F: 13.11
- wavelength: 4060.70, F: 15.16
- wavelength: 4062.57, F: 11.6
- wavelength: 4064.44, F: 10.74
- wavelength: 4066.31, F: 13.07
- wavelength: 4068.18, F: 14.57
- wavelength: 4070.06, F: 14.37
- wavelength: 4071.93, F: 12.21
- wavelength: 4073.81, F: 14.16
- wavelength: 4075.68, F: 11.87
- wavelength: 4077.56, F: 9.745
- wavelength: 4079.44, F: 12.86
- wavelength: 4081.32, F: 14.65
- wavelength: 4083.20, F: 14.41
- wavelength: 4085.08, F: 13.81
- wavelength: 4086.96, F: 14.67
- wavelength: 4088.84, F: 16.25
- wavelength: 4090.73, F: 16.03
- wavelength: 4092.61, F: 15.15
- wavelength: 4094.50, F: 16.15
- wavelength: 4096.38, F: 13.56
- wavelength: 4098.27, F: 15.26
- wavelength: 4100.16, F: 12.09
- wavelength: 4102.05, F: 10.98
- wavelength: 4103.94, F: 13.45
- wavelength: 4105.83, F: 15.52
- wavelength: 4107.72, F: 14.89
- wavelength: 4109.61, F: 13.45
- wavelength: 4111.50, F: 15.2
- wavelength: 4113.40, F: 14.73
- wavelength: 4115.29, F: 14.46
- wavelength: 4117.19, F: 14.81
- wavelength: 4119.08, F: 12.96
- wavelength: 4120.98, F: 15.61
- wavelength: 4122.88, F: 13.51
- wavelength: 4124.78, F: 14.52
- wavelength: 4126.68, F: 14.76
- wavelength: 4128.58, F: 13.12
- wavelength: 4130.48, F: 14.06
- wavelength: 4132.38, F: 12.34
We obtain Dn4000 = 2.01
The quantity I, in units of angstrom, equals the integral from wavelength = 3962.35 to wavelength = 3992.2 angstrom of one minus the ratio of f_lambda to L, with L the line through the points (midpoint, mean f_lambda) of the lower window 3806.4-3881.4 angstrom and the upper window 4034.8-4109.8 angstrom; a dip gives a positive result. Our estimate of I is 9.8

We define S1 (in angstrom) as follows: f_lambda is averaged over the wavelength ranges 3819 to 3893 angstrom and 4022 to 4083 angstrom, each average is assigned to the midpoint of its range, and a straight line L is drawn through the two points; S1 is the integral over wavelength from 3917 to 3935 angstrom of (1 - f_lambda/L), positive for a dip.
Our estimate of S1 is 8.0 angstrom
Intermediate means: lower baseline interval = 7.04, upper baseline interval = 13.1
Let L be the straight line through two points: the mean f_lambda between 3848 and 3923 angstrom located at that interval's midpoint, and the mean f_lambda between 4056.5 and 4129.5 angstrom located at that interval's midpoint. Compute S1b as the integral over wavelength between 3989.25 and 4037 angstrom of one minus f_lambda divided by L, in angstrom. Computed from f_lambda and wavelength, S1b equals -4.0 angstrom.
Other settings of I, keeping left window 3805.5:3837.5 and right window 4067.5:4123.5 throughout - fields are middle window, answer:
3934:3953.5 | 8.4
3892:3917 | 0.7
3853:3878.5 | 2.7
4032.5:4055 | -0.7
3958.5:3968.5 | 5.2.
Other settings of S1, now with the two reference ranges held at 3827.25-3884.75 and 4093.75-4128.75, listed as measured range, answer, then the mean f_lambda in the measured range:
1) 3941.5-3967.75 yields 7.12 angstrom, 7.13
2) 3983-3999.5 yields -1.37 angstrom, 11.7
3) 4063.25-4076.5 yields 0.04 angstrom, 13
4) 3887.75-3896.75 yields -0.28 angstrom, 8.33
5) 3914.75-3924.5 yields 1.17 angstrom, 7.77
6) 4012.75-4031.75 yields -2.05 angstrom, 13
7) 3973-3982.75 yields 1.97 angstrom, 8.36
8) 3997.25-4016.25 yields -2.01 angstrom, 12.5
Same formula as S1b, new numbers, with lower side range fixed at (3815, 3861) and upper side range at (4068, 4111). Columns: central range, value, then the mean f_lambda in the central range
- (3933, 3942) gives 6.0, 3.24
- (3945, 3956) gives 1.9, 8.21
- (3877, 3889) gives 1.4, 7.03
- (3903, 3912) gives -0.3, 9.01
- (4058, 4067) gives 0.3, 12.7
